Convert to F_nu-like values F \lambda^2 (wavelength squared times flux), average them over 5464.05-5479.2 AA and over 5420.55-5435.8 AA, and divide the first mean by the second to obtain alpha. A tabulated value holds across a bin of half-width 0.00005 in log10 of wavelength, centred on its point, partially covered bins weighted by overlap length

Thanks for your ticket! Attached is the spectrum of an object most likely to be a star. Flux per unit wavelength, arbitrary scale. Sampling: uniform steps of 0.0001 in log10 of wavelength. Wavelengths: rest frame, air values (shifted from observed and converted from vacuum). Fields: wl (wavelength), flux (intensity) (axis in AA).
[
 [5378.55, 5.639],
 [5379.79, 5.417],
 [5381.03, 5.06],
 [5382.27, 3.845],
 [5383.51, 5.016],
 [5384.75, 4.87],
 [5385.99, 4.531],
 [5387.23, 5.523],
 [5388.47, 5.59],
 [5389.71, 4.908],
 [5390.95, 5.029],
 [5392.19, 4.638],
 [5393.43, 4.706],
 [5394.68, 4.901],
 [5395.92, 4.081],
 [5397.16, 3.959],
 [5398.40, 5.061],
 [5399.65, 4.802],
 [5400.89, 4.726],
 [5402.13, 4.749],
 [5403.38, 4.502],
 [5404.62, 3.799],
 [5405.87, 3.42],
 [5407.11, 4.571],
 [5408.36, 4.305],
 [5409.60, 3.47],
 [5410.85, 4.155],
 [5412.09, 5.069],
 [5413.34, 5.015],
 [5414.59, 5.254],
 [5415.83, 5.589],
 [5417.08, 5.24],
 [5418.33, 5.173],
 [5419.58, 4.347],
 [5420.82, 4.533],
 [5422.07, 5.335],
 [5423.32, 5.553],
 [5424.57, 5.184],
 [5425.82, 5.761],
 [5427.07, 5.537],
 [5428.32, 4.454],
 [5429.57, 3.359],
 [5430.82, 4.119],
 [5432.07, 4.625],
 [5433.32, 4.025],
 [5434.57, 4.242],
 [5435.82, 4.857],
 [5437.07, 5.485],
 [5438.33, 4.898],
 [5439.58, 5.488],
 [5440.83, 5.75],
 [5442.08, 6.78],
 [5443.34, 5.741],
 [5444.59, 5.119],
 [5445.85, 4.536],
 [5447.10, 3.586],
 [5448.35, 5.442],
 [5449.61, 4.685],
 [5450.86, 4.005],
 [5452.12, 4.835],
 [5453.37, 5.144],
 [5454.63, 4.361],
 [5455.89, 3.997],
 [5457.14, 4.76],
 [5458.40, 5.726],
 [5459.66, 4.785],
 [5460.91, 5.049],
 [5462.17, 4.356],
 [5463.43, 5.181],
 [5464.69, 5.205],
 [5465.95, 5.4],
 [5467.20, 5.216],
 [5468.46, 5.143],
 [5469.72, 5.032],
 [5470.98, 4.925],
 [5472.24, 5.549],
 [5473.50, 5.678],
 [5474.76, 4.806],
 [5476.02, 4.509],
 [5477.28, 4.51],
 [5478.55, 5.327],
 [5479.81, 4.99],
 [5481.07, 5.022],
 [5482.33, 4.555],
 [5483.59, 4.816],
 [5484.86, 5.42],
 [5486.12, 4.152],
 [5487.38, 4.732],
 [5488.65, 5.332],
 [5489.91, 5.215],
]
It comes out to 1.10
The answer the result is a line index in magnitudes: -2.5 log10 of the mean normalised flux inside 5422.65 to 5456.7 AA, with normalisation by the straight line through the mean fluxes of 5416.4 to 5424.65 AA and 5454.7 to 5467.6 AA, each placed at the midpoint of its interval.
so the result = 0.027 mag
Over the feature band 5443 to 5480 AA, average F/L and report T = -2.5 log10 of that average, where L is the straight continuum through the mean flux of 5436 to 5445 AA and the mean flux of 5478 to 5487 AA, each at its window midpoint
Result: 0.07 mag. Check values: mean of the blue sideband 5.58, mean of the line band 4.91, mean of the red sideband 4.89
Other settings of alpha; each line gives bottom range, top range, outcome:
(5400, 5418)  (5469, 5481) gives 1.13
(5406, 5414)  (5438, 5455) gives 1.17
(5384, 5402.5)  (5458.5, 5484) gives 1.07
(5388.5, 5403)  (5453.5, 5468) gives 1.07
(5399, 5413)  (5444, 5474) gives 1.15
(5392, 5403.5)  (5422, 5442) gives 1.09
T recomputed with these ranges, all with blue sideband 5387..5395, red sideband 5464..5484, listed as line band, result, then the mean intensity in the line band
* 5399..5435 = 0.084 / 4.65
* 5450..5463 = 0.074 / 4.71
